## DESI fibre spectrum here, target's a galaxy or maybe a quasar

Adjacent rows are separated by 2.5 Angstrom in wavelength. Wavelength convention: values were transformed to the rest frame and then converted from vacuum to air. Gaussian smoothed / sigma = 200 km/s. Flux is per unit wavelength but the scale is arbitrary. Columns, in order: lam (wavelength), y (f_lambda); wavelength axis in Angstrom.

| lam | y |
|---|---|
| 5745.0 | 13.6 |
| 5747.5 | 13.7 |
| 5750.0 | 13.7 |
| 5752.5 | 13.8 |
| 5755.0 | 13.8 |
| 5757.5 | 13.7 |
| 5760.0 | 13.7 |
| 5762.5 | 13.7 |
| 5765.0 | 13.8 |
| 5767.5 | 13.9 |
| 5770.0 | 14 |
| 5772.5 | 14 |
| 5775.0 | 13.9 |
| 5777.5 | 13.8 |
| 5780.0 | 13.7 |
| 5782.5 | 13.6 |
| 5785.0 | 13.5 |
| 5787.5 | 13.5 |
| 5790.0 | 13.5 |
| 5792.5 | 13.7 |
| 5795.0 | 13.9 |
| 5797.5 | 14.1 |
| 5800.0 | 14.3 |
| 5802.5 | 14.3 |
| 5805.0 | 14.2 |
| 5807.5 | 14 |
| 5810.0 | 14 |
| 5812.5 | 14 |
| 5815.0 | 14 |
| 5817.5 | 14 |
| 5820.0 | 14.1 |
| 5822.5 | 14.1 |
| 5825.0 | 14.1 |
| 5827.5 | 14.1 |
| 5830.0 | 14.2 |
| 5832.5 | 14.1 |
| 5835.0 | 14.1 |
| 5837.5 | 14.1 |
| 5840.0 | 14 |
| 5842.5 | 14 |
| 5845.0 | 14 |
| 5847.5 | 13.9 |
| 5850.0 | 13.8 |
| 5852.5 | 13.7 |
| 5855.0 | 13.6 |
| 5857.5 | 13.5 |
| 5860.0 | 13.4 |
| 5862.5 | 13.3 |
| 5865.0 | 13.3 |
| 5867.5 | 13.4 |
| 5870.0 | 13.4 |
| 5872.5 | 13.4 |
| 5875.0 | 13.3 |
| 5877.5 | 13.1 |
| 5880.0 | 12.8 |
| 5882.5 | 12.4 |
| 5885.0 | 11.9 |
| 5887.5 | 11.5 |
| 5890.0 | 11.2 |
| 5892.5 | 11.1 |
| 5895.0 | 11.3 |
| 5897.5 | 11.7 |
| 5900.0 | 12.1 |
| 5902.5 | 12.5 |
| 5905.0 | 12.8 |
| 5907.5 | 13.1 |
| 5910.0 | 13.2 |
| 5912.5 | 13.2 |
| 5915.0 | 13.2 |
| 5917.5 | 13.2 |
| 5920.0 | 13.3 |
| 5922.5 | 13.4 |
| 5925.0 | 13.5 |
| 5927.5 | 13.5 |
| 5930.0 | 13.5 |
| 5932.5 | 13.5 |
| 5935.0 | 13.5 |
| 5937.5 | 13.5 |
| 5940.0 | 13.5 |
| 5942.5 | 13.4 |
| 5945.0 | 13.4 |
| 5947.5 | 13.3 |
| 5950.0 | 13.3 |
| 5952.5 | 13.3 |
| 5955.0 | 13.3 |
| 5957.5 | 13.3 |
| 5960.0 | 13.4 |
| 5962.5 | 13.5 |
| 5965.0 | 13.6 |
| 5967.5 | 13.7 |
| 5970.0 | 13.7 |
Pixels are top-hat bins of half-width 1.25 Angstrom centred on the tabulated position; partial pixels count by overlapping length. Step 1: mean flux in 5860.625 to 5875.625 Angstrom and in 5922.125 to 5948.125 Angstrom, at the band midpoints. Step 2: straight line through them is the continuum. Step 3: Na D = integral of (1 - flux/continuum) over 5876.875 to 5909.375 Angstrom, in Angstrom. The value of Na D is 3.10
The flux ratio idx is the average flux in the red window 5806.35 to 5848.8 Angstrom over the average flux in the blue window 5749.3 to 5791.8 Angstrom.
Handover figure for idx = 1.02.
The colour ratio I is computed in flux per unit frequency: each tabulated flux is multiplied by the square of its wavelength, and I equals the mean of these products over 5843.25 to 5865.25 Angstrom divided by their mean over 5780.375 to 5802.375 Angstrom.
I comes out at 1.0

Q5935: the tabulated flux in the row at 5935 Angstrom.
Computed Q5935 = 13.5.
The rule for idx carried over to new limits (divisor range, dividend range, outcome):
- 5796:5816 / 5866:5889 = 0.91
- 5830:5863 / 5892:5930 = 0.93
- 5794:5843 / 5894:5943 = 0.93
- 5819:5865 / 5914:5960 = 0.96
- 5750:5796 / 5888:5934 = 0.93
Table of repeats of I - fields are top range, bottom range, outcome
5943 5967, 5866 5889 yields 1.07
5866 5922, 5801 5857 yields 0.92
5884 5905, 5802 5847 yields 0.85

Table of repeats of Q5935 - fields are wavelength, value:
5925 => 13.5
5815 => 14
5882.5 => 12.4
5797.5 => 14.1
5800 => 14.3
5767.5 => 13.9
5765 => 13.8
